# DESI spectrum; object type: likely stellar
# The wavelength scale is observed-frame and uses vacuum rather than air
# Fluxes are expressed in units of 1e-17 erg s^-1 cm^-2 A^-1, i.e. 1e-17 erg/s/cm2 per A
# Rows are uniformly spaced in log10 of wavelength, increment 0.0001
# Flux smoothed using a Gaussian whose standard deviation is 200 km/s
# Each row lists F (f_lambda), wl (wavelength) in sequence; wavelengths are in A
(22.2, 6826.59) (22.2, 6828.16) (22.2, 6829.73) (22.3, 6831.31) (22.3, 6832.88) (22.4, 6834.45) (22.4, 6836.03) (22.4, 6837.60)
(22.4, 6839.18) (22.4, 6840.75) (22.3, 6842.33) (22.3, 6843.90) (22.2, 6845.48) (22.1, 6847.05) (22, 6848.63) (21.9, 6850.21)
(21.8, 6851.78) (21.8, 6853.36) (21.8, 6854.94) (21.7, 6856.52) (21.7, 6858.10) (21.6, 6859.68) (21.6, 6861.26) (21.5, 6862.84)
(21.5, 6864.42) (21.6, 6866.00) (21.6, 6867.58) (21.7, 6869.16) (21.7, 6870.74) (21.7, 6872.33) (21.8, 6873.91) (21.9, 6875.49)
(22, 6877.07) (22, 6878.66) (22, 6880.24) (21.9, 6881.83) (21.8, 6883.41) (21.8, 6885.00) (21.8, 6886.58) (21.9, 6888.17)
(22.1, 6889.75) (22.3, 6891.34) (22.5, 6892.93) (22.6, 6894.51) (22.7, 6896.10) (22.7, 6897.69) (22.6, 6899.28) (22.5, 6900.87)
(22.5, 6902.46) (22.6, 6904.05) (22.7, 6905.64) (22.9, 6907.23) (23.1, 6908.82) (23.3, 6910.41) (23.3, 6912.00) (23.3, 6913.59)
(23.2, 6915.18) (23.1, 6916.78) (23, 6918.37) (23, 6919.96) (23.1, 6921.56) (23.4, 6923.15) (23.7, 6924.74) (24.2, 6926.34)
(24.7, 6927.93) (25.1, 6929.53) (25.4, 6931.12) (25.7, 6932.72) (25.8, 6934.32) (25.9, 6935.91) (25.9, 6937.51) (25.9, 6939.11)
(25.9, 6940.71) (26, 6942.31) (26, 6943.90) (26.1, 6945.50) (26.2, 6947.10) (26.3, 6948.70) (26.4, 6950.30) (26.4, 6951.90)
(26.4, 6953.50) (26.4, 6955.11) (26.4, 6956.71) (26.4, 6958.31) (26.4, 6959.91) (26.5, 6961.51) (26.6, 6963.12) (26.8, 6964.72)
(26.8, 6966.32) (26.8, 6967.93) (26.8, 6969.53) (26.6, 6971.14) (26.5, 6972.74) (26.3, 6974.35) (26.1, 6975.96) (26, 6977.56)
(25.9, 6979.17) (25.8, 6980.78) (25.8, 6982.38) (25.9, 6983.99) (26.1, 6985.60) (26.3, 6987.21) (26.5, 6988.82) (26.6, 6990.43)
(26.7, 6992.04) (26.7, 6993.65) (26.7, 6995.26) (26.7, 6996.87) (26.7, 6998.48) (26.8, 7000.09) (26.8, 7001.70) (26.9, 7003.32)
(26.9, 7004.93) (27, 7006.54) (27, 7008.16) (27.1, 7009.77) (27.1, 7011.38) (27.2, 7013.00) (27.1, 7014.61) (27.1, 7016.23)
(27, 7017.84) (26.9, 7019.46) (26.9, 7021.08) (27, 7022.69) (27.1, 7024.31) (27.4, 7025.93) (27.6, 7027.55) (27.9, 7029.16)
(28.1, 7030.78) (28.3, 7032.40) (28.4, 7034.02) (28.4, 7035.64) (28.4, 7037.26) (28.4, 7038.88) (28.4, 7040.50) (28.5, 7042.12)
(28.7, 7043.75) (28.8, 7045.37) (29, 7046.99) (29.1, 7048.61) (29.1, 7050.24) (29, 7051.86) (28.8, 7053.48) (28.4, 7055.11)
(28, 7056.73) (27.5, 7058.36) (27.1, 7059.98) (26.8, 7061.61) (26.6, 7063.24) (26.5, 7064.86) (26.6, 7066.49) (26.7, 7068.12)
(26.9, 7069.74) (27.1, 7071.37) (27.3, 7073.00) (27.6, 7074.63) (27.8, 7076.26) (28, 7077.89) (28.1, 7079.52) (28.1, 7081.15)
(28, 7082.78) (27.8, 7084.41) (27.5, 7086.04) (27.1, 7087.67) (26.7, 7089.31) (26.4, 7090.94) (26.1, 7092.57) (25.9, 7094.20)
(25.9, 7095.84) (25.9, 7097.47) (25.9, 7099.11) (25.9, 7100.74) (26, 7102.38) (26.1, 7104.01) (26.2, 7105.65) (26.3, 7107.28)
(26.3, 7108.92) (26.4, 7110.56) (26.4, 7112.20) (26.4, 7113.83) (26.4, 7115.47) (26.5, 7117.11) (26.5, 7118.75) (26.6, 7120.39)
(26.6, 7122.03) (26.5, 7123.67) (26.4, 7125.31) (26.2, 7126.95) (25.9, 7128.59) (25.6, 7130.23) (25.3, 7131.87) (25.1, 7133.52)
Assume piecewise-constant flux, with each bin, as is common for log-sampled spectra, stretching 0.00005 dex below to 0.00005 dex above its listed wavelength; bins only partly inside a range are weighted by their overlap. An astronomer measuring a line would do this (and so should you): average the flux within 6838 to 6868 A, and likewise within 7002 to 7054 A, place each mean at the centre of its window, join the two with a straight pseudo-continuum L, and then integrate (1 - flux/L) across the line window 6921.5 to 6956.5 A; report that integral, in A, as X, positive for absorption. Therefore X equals -1.06 A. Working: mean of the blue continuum 21.9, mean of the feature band 25.6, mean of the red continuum 27.8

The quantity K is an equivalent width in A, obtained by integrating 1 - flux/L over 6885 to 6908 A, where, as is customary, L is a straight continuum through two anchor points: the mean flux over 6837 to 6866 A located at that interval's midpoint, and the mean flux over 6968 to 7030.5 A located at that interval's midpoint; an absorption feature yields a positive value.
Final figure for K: 0.9 A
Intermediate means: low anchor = 21.9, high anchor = 26.7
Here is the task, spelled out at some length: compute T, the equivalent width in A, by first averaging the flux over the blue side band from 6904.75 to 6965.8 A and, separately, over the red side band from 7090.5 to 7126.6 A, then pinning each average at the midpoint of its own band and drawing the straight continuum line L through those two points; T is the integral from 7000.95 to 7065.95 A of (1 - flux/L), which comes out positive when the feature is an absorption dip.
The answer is -5.0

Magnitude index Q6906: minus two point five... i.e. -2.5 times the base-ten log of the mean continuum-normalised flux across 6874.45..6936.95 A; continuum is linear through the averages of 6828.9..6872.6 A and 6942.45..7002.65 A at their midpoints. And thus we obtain 0.04 mag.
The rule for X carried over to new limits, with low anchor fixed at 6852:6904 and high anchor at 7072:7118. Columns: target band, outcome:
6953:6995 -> -4.03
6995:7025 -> -2.50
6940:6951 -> -1.25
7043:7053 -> -1.26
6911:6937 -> -1.29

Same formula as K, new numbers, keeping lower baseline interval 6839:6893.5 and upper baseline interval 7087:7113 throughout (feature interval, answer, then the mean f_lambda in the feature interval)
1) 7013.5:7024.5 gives -1.0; 27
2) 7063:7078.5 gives -0.9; 27.1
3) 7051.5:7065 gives -1.2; 27.6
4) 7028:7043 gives -2.0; 28.3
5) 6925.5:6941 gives -1.5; 25.4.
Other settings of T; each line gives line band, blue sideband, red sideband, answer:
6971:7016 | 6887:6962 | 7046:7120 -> -1.83 A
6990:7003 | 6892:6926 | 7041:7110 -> -0.77 A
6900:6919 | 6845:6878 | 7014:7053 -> 0.45 A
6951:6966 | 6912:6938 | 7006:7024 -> -0.72 A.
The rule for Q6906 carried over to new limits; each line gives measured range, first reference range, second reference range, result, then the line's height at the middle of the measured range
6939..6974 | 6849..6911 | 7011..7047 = -0.06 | 25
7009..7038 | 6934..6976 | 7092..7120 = -0.05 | 26.3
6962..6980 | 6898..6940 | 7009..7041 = -0.03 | 25.7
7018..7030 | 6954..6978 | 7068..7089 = -0.01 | 27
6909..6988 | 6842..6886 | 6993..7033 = -0.03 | 24.8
